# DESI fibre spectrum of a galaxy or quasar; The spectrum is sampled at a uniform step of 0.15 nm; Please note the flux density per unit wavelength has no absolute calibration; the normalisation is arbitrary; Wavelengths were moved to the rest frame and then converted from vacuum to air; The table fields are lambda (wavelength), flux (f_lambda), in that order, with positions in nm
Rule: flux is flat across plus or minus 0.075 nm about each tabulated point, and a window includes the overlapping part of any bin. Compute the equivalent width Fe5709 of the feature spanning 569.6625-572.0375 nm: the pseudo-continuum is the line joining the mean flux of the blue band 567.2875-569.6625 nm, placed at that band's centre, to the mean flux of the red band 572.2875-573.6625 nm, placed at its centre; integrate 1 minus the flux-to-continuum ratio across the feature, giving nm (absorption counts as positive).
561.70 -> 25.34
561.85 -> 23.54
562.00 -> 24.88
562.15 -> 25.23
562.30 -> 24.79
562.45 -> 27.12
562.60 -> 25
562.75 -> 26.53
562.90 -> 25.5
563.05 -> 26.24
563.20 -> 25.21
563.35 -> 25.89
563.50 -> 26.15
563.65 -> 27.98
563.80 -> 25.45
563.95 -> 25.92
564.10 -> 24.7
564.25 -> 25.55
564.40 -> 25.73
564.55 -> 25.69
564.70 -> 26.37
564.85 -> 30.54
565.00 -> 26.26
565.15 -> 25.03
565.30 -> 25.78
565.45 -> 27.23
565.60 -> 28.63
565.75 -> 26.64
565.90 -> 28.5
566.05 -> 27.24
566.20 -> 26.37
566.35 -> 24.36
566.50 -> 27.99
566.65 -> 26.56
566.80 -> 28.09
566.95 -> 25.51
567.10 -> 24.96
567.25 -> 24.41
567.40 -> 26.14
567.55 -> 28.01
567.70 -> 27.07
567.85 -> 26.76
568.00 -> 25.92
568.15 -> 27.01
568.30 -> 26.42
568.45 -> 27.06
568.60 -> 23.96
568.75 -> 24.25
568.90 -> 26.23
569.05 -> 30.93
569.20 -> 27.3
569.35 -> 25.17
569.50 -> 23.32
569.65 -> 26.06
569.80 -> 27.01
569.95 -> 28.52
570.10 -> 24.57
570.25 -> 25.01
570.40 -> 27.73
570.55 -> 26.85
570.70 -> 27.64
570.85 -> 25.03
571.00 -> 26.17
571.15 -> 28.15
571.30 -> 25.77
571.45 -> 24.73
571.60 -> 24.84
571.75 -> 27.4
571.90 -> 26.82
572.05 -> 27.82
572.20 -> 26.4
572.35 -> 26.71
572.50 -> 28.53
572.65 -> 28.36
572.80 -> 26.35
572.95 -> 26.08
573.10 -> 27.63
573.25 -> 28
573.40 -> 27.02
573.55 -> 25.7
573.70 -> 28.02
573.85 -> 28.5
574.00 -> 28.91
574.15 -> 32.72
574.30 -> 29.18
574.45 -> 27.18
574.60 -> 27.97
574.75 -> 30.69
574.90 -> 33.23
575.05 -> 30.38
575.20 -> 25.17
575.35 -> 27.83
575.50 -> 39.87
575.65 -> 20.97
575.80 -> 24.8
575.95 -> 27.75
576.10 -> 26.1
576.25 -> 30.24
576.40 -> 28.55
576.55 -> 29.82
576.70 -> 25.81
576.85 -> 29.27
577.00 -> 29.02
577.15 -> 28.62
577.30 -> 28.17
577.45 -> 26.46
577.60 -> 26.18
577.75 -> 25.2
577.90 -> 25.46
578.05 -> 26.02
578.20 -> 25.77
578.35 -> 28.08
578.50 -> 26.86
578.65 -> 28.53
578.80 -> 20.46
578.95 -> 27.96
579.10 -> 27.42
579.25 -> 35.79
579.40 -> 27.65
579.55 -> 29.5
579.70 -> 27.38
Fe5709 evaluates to 0.03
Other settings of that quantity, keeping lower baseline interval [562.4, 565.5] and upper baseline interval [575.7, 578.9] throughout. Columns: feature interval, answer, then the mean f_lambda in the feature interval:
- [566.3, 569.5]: 0.01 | 26.3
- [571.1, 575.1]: -0.17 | 27.9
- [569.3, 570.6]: 0.02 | 26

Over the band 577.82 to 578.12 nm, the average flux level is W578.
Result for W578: 25.7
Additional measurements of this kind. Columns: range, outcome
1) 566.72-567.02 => 26.8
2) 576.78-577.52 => 28.3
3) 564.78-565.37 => 26.9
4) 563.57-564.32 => 25.9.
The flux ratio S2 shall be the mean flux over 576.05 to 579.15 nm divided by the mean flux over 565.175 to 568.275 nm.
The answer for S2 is 1.02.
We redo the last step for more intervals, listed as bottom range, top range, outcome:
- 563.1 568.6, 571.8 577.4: 1.07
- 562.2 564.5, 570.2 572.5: 1.03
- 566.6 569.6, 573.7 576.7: 1.10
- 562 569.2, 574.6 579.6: 1.06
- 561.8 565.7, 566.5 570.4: 1.01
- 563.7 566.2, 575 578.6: 1.04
